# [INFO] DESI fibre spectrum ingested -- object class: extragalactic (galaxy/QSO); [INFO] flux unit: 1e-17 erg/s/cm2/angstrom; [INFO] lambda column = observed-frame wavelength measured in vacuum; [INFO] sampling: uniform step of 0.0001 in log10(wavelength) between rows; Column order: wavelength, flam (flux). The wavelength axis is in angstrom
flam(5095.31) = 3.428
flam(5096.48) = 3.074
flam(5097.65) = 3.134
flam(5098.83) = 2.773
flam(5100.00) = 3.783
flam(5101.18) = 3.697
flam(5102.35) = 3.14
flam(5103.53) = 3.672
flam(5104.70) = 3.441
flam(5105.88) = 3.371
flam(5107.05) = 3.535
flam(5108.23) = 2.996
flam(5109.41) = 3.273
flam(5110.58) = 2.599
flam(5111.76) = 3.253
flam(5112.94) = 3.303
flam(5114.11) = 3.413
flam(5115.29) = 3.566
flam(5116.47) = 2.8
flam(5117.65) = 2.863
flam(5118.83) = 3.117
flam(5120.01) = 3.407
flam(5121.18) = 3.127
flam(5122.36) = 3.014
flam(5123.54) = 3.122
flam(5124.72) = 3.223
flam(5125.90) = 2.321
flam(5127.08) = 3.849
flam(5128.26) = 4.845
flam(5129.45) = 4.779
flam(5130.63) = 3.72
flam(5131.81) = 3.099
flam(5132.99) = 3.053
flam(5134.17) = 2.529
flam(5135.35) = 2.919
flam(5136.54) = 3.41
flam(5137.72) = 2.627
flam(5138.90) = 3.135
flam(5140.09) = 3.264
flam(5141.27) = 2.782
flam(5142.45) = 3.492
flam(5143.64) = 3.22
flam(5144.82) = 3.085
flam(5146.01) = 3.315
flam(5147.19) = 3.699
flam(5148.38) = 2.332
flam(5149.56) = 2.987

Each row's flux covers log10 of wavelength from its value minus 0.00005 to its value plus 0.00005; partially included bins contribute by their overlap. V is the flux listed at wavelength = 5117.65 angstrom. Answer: 2.863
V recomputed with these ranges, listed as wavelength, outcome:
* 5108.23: 2.996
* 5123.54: 3.122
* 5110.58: 2.599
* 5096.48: 3.074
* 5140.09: 3.264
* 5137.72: 2.627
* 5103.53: 3.672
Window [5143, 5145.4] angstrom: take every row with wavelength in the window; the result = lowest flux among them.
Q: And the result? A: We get 3.085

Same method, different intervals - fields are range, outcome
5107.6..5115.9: 2.599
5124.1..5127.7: 2.321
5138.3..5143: 2.782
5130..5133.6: 3.053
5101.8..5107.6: 3.14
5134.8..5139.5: 2.627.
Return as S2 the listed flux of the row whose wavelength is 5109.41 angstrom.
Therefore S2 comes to 3.273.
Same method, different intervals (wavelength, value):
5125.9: 2.321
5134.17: 2.529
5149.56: 2.987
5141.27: 2.782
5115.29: 3.566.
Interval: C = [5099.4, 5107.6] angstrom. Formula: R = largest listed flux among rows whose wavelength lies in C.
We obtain 3.783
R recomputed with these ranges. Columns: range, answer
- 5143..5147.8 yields 3.699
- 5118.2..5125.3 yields 3.407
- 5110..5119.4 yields 3.566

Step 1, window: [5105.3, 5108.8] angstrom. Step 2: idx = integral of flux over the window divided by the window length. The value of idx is 3.3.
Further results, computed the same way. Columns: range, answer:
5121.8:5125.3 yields 3.12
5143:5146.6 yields 3.21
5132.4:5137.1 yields 2.97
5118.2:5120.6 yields 3.26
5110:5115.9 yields 3.22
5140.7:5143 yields 3.14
